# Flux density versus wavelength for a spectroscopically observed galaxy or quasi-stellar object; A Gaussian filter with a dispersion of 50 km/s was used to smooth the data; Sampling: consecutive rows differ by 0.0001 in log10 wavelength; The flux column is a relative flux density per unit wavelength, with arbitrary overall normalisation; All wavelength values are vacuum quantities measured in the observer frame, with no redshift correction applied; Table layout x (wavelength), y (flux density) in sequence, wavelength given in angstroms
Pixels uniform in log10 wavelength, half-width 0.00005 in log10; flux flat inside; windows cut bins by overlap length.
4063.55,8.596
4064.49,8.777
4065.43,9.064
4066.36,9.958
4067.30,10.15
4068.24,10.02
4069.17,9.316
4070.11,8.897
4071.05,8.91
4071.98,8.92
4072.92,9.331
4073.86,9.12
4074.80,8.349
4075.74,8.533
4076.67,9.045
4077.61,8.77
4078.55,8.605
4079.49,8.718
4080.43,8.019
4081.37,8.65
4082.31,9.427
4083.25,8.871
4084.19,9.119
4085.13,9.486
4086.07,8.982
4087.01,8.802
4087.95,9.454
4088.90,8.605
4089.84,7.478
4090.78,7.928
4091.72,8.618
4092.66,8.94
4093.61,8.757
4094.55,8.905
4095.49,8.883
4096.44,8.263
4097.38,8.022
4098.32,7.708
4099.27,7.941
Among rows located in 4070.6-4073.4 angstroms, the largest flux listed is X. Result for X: 9.331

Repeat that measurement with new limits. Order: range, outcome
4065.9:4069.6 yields 10.15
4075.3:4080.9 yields 9.045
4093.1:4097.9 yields 8.905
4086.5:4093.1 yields 9.454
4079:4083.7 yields 9.427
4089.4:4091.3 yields 7.928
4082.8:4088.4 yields 9.486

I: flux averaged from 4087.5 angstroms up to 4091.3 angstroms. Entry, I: 8.36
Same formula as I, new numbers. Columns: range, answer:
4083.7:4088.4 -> 9.17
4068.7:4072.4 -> 9.04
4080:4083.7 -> 8.75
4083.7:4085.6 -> 9.3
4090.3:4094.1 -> 8.56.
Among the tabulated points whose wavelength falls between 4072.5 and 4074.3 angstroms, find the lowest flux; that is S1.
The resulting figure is 9.12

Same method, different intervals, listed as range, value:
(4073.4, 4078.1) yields 8.349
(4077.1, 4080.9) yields 8.019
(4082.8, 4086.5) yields 8.871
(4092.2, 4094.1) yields 8.757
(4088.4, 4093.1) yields 7.478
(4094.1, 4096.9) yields 8.263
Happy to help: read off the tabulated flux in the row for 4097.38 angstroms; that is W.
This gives 8.022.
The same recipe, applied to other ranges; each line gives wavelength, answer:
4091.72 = 8.618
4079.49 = 8.718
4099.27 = 7.941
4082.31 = 9.427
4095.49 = 8.883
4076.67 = 9.045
